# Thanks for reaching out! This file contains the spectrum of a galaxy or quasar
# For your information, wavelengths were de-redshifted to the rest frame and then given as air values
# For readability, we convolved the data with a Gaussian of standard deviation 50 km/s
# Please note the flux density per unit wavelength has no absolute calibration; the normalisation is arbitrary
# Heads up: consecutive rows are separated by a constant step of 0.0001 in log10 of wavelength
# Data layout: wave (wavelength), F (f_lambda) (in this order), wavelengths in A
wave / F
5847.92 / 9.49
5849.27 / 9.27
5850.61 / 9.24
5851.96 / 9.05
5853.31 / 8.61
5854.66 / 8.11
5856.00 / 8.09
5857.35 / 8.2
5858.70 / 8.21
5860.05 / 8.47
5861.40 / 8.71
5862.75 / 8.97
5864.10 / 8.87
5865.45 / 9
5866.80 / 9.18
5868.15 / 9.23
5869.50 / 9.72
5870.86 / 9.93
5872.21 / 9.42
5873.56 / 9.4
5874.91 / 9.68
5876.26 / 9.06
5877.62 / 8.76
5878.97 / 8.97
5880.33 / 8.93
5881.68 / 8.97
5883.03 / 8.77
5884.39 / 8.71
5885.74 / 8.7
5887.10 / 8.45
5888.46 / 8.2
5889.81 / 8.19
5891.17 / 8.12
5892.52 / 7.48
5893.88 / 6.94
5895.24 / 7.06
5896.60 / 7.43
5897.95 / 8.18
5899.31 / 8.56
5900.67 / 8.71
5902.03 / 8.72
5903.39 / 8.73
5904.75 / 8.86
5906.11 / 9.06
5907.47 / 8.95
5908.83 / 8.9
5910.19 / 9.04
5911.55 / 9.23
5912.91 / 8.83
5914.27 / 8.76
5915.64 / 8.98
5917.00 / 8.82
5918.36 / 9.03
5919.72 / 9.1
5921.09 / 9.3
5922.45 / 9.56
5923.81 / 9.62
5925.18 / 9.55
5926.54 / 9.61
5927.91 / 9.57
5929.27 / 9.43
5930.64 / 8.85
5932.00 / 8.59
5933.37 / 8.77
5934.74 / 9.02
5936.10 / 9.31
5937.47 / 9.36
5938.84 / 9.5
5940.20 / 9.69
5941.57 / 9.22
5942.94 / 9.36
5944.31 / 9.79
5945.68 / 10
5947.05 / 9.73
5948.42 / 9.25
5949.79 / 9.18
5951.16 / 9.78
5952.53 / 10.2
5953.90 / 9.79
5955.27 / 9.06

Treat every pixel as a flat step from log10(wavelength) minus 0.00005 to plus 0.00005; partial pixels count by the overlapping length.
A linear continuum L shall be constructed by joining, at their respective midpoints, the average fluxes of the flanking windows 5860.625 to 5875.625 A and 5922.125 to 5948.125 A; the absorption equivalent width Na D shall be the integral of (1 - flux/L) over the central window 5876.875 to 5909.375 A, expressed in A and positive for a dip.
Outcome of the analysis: 3.1 A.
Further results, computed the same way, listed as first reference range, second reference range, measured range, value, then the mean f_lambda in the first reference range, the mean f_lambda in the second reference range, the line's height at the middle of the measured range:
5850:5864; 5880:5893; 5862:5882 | -1.6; 8.57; 8.46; 8.52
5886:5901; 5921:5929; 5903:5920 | -0.2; 7.94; 9.55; 8.86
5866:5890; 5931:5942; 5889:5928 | 1.7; 9.03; 9.18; 9.11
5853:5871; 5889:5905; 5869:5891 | -1.4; 8.78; 8.06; 8.41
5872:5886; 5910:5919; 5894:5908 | 1.0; 9.03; 8.95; 8.98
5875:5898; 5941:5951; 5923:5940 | -0.1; 8.33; 9.52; 9.23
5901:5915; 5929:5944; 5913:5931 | -0.4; 8.9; 9.2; 9.05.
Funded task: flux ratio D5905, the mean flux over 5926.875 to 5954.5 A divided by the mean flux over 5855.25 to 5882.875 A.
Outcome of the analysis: 1.0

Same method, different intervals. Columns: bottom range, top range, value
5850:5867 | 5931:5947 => 1.08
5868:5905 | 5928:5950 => 1.08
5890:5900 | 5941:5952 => 1.24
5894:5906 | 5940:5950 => 1.15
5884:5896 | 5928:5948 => 1.17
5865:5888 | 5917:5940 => 1.02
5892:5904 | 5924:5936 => 1.15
